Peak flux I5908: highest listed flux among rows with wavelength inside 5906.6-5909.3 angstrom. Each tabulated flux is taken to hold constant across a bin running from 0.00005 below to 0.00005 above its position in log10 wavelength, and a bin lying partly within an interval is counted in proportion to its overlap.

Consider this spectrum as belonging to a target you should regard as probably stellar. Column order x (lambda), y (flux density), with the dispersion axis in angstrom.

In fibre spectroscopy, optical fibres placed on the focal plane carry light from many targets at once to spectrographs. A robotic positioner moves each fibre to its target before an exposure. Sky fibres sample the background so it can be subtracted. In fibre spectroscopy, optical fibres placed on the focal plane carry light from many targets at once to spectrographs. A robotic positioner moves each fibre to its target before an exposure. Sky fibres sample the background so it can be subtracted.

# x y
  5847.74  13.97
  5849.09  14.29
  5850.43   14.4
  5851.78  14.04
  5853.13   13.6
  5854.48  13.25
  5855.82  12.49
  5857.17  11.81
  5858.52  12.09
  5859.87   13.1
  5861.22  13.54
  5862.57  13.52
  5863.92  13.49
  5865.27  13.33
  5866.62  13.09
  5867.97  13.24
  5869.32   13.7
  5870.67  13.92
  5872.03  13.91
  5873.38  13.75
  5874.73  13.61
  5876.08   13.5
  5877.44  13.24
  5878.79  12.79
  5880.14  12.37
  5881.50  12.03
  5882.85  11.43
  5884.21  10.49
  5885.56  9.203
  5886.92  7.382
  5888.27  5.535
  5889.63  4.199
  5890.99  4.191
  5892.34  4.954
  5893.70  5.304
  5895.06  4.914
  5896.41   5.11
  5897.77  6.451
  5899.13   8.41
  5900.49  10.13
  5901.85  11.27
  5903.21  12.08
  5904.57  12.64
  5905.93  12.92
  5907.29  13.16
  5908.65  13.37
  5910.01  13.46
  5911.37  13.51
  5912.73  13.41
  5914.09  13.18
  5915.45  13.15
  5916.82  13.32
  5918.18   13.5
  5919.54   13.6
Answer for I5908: 13.37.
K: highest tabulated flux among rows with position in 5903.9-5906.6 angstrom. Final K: 12.92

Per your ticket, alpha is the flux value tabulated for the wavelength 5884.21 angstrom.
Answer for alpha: 10.49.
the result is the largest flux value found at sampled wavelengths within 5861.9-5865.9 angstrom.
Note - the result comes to 13.52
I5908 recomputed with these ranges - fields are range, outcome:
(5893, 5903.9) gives 12.08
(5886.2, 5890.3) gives 7.382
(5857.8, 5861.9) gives 13.54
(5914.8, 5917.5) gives 13.32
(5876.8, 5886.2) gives 13.24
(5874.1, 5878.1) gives 13.61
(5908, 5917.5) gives 13.51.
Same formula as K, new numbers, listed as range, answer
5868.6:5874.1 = 13.92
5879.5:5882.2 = 12.37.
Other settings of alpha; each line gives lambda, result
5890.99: 4.191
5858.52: 12.09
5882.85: 11.43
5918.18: 13.5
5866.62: 13.09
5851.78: 14.04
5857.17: 11.81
